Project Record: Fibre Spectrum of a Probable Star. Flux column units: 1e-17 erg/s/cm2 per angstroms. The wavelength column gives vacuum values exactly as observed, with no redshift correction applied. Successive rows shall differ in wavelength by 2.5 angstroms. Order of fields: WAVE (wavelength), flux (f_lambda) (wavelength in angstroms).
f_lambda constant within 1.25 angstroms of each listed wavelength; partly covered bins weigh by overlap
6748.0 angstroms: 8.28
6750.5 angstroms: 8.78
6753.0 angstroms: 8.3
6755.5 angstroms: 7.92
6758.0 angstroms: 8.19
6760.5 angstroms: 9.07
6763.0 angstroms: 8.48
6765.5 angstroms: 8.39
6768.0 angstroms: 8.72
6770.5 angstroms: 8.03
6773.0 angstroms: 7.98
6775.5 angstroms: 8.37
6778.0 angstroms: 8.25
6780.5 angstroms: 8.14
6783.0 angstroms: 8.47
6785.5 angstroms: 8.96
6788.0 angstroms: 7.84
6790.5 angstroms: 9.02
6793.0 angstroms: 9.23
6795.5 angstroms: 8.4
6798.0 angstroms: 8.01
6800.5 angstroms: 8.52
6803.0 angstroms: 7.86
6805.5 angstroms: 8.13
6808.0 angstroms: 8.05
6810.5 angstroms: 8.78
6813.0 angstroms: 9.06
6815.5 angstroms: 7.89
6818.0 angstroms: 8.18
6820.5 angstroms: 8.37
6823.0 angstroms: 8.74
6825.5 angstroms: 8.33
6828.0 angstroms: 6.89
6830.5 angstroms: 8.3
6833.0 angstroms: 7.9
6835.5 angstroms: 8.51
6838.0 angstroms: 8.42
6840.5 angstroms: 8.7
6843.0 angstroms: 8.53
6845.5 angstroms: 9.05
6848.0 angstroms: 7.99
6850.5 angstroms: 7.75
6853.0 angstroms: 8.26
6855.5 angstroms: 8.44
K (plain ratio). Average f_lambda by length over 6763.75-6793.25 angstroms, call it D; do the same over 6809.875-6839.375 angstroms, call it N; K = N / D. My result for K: 0.98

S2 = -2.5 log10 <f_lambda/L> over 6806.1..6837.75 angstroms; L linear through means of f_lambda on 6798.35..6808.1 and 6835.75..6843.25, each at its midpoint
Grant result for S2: 0.01 mag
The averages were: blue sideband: 8.14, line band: 8.25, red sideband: 8.55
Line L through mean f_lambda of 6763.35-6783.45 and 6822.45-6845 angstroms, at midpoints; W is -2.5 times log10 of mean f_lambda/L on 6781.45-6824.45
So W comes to -0.02 mag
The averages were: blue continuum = 8.3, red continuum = 8.27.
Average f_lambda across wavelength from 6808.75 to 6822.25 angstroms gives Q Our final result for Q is 8.45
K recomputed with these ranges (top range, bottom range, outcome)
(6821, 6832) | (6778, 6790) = 0.96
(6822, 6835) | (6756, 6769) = 0.94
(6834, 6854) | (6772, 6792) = 1.00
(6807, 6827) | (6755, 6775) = 1.01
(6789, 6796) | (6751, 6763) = 1.06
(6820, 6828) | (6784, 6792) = 0.96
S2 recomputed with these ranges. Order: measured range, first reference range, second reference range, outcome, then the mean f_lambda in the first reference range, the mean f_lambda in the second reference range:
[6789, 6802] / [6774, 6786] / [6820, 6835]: -0.04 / 8.4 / 8.1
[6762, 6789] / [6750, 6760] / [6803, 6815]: 0.00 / 8.32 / 8.4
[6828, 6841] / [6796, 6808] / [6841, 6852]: 0.01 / 8.14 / 8.35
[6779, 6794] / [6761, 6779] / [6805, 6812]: -0.03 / 8.35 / 8.37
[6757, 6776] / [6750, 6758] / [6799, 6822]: -0.02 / 8.27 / 8.32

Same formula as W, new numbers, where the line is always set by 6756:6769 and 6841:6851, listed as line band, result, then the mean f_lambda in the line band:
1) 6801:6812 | 0.03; 8.25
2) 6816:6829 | 0.04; 8.11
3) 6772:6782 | 0.04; 8.2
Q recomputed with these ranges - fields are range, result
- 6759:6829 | 8.37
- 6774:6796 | 8.52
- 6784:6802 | 8.56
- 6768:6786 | 8.32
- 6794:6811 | 8.24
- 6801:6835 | 8.21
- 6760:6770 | 8.59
